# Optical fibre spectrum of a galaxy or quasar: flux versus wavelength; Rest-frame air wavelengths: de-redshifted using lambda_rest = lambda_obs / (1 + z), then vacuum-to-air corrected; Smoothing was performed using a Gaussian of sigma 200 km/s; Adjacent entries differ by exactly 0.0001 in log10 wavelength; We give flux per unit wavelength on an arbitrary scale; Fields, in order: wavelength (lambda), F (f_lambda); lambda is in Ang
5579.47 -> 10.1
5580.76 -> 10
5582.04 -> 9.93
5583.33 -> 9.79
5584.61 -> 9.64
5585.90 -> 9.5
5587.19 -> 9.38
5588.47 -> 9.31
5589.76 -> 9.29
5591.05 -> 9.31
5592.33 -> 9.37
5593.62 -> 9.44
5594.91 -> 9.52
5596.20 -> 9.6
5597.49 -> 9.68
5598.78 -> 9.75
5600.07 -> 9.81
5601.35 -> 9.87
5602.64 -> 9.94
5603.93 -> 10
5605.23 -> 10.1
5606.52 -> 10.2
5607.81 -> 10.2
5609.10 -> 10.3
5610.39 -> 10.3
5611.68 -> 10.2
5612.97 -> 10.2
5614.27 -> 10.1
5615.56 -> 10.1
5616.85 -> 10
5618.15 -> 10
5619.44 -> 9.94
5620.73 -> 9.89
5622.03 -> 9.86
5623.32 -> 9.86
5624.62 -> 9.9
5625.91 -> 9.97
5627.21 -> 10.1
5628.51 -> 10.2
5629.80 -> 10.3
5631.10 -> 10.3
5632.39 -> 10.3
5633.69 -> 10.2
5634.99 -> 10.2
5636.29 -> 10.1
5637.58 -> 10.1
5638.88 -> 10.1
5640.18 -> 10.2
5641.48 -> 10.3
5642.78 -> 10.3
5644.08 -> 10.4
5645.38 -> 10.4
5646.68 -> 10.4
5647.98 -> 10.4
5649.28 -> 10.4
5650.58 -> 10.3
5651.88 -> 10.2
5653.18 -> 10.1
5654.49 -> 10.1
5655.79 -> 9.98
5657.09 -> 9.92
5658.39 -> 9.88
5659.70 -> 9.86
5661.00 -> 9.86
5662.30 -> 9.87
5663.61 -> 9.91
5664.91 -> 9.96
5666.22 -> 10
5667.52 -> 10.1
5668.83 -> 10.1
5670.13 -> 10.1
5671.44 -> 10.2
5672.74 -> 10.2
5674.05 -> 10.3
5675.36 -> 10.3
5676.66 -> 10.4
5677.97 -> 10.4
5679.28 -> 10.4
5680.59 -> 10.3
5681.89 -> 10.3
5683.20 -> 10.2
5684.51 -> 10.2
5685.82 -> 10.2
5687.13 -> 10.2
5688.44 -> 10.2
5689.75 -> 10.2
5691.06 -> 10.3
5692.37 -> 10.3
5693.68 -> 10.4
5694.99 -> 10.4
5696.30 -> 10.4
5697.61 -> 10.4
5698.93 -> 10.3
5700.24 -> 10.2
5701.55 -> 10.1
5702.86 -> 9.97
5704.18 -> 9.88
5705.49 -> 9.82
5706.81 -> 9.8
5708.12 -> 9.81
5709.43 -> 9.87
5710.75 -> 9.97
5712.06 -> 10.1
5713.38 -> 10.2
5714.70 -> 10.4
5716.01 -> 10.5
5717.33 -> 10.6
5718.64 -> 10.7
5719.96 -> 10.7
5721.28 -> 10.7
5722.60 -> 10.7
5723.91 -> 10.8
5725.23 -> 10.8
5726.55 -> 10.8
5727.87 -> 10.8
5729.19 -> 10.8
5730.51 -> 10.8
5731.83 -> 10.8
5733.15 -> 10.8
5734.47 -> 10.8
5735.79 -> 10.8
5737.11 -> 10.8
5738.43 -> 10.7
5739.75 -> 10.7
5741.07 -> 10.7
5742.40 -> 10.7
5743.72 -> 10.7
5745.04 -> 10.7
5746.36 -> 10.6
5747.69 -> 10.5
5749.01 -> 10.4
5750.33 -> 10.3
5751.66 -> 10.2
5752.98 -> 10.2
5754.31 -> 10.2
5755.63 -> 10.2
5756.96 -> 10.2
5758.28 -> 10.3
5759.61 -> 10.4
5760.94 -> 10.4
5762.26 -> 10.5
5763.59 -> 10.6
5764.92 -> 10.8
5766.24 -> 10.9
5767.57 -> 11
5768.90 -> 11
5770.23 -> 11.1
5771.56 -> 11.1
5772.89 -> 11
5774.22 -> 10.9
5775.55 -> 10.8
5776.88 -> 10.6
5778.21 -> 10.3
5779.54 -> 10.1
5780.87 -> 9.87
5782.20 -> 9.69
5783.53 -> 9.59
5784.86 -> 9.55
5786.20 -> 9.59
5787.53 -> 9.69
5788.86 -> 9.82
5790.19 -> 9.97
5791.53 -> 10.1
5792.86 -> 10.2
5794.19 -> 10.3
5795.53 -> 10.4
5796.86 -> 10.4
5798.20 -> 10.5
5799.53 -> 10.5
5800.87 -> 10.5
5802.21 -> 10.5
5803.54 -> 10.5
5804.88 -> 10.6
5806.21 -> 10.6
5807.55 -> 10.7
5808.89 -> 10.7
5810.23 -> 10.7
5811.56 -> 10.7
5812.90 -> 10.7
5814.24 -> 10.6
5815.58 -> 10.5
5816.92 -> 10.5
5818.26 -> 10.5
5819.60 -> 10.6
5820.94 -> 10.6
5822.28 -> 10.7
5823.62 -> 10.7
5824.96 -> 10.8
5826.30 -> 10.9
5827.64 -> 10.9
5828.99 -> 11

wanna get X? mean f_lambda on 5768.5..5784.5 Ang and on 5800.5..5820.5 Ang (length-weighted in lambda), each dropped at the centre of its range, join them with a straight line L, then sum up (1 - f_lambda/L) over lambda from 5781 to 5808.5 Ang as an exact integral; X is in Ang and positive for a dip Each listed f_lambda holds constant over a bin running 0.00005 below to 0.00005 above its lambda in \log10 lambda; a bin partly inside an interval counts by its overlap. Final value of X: 0.9 Ang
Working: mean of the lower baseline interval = 10.5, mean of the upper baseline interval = 10.6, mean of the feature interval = 10.2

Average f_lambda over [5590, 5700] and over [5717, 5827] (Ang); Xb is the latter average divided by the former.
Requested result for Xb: 1.0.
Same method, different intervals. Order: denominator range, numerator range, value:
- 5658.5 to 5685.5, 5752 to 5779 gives 1.05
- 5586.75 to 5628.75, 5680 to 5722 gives 1.04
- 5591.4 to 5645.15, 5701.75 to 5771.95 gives 1.05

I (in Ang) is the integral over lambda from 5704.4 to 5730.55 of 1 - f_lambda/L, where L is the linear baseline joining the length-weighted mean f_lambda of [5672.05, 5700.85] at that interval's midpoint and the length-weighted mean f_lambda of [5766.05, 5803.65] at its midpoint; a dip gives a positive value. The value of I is -0.26 Ang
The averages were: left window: 10.3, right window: 10.4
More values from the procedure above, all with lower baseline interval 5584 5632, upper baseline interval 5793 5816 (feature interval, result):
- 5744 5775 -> -0.6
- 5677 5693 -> -0.2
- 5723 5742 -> -0.9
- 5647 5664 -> 0.0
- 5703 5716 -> 0.3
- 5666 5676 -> -0.1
